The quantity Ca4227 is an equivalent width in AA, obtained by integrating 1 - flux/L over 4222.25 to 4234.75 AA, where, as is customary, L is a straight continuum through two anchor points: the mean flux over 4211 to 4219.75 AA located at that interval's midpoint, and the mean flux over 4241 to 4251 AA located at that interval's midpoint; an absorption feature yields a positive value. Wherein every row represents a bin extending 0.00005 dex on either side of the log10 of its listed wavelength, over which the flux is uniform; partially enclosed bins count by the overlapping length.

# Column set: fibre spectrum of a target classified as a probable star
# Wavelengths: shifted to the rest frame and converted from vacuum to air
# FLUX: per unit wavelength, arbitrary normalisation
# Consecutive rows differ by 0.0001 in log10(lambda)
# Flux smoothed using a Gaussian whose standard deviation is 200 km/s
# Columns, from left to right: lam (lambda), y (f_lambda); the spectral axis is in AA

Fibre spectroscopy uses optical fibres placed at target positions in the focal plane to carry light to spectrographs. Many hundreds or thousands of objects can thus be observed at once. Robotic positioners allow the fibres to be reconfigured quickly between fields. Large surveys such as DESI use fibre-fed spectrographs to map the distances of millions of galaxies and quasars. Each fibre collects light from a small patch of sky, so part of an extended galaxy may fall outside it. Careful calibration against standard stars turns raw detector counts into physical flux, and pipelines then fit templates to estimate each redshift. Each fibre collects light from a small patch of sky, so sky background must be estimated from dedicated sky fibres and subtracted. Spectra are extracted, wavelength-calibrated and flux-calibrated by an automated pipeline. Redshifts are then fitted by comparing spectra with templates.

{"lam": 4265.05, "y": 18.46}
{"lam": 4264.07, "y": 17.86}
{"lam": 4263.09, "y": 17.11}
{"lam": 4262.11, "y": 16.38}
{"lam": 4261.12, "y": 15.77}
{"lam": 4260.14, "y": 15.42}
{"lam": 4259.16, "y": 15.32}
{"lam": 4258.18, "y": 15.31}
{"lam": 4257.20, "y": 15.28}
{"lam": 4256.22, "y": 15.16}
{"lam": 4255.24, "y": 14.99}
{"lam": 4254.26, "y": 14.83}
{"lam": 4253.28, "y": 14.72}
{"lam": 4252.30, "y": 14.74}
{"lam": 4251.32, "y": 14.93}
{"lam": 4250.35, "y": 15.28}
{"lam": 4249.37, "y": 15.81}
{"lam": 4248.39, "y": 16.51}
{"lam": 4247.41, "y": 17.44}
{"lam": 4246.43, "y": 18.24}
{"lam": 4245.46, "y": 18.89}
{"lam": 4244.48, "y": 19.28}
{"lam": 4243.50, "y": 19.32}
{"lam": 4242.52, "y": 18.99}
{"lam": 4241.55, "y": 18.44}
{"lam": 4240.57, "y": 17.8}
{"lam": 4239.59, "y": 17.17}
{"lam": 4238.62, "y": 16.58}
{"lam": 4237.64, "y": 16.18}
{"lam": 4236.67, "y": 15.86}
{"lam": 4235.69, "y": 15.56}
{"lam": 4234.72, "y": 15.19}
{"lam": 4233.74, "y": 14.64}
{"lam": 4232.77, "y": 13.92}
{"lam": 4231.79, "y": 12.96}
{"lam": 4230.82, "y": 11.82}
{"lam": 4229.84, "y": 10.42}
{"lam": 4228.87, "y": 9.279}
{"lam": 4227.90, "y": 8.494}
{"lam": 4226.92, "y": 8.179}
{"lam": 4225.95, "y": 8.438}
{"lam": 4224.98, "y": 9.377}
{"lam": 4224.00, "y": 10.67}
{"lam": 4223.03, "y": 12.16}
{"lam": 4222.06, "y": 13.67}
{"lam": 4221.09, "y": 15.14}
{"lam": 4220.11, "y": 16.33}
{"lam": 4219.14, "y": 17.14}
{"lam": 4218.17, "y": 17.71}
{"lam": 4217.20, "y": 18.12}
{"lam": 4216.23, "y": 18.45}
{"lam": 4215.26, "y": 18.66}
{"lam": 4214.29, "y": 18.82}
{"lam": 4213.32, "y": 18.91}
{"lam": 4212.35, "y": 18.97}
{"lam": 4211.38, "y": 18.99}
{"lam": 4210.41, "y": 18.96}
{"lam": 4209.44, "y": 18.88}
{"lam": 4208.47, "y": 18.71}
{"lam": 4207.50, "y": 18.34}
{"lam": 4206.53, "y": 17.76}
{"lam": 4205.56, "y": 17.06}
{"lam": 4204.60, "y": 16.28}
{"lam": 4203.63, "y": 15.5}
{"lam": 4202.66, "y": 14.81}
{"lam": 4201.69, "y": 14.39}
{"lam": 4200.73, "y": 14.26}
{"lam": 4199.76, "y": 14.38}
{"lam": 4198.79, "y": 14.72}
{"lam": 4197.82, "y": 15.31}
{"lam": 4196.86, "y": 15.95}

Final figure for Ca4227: 4.8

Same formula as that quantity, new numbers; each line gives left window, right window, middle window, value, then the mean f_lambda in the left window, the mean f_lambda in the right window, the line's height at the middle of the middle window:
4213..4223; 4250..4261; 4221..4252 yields 2.8 AA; 17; 15.1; 16.1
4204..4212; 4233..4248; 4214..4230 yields 3.8 AA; 18.1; 17.2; 17.7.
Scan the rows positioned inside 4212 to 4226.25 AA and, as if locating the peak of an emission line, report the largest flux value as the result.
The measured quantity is 18.97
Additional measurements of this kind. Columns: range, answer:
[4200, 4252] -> 19.32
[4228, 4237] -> 15.86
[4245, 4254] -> 18.89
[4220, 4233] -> 16.33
